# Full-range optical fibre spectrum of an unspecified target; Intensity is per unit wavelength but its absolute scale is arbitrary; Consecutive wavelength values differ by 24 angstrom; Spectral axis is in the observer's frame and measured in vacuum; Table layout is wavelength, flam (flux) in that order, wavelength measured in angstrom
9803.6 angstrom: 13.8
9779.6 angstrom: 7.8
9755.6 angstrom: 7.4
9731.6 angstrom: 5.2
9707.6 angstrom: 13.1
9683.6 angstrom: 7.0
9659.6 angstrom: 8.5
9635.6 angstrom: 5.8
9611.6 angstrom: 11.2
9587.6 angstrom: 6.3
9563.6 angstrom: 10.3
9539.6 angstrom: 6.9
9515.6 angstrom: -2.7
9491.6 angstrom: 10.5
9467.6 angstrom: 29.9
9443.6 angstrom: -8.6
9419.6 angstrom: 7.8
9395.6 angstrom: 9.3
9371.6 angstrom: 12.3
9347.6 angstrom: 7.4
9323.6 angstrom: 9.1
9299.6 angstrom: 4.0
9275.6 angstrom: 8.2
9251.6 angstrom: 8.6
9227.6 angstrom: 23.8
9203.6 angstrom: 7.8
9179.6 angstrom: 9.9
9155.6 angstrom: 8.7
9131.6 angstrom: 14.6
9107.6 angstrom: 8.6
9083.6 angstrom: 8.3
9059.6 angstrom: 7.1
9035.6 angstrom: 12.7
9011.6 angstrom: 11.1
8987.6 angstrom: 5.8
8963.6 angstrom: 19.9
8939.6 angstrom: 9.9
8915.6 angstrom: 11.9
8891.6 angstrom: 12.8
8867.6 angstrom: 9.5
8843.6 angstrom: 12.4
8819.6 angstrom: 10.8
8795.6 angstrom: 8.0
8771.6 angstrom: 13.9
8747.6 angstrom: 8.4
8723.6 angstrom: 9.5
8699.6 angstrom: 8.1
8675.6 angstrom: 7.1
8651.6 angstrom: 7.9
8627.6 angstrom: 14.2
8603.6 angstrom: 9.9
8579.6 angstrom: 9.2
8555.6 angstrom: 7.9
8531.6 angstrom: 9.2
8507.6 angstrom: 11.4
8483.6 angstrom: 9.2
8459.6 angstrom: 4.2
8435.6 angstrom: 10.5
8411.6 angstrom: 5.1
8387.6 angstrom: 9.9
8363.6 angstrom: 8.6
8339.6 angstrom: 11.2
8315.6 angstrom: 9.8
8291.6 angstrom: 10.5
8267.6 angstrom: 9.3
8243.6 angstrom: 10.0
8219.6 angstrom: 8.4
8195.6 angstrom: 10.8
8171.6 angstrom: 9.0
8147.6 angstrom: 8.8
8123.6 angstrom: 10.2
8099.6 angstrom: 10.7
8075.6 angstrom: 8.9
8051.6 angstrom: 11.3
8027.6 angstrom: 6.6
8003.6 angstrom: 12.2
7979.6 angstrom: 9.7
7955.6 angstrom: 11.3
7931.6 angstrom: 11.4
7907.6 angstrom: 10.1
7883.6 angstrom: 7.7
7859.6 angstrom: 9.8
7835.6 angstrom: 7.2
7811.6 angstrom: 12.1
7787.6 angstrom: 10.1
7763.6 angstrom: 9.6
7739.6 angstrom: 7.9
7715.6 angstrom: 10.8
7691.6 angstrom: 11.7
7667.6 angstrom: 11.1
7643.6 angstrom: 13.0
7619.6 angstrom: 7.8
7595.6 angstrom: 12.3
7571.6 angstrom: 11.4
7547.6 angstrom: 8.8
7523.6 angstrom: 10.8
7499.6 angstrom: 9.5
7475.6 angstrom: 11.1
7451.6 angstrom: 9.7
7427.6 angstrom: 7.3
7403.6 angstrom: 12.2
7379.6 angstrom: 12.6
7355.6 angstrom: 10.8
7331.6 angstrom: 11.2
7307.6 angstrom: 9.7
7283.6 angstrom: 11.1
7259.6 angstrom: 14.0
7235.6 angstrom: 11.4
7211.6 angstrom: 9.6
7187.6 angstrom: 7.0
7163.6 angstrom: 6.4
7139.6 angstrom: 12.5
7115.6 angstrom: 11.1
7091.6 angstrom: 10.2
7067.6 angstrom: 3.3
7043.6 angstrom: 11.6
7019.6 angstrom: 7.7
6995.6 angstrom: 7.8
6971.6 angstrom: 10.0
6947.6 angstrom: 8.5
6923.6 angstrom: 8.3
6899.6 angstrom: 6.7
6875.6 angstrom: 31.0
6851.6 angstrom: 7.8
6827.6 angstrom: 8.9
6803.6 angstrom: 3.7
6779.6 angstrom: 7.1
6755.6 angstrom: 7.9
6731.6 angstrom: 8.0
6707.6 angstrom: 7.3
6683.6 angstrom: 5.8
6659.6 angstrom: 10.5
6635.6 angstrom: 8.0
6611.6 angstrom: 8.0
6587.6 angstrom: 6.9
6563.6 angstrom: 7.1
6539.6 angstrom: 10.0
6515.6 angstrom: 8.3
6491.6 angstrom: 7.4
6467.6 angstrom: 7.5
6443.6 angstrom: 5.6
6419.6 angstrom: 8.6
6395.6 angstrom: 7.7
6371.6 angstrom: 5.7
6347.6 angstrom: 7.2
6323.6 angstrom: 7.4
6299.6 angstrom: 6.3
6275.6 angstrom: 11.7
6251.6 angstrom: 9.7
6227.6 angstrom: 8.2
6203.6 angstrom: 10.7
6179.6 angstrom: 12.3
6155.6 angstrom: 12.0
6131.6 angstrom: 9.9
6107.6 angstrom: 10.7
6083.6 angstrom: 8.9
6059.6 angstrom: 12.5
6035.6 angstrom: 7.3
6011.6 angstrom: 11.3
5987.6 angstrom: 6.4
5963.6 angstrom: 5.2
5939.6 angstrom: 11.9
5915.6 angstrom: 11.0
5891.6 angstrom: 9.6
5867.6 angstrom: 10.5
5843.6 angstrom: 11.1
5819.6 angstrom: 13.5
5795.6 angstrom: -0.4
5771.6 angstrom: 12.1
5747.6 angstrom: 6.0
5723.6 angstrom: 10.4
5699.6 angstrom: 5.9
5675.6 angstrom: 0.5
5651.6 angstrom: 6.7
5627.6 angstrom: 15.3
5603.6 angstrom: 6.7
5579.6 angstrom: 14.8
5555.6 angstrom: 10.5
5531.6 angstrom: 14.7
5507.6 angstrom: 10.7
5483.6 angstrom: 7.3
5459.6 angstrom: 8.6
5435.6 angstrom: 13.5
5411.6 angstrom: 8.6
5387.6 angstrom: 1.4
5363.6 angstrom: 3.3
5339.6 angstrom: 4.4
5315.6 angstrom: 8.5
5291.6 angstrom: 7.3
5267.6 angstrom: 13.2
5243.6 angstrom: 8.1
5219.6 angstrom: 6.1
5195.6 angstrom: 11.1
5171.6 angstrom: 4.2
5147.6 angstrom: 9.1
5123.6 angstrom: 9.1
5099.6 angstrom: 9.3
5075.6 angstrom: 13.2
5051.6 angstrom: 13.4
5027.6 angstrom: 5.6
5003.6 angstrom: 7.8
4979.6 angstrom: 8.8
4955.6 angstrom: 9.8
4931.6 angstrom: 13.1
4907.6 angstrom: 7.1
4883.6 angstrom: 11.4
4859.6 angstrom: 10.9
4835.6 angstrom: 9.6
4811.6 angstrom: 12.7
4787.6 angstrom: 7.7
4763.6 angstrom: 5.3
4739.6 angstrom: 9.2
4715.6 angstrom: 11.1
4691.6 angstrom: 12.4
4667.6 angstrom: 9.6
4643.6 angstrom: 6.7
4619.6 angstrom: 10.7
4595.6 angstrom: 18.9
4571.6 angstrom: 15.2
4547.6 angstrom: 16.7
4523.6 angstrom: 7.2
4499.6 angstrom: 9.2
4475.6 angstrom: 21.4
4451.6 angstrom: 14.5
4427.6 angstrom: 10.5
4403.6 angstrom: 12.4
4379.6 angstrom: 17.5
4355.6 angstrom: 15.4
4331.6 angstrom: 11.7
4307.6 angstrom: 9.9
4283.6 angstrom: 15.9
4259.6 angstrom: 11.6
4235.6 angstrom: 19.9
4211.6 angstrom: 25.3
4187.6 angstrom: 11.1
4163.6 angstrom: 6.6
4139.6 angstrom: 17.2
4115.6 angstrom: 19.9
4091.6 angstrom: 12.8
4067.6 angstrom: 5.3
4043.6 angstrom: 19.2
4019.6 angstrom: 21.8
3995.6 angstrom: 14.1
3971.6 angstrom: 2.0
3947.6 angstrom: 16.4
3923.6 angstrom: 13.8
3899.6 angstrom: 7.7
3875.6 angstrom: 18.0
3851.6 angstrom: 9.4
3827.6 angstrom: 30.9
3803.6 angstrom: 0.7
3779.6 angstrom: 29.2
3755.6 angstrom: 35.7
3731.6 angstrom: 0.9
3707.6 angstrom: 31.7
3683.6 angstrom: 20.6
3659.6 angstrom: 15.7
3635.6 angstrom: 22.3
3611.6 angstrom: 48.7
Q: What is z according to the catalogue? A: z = 0.84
